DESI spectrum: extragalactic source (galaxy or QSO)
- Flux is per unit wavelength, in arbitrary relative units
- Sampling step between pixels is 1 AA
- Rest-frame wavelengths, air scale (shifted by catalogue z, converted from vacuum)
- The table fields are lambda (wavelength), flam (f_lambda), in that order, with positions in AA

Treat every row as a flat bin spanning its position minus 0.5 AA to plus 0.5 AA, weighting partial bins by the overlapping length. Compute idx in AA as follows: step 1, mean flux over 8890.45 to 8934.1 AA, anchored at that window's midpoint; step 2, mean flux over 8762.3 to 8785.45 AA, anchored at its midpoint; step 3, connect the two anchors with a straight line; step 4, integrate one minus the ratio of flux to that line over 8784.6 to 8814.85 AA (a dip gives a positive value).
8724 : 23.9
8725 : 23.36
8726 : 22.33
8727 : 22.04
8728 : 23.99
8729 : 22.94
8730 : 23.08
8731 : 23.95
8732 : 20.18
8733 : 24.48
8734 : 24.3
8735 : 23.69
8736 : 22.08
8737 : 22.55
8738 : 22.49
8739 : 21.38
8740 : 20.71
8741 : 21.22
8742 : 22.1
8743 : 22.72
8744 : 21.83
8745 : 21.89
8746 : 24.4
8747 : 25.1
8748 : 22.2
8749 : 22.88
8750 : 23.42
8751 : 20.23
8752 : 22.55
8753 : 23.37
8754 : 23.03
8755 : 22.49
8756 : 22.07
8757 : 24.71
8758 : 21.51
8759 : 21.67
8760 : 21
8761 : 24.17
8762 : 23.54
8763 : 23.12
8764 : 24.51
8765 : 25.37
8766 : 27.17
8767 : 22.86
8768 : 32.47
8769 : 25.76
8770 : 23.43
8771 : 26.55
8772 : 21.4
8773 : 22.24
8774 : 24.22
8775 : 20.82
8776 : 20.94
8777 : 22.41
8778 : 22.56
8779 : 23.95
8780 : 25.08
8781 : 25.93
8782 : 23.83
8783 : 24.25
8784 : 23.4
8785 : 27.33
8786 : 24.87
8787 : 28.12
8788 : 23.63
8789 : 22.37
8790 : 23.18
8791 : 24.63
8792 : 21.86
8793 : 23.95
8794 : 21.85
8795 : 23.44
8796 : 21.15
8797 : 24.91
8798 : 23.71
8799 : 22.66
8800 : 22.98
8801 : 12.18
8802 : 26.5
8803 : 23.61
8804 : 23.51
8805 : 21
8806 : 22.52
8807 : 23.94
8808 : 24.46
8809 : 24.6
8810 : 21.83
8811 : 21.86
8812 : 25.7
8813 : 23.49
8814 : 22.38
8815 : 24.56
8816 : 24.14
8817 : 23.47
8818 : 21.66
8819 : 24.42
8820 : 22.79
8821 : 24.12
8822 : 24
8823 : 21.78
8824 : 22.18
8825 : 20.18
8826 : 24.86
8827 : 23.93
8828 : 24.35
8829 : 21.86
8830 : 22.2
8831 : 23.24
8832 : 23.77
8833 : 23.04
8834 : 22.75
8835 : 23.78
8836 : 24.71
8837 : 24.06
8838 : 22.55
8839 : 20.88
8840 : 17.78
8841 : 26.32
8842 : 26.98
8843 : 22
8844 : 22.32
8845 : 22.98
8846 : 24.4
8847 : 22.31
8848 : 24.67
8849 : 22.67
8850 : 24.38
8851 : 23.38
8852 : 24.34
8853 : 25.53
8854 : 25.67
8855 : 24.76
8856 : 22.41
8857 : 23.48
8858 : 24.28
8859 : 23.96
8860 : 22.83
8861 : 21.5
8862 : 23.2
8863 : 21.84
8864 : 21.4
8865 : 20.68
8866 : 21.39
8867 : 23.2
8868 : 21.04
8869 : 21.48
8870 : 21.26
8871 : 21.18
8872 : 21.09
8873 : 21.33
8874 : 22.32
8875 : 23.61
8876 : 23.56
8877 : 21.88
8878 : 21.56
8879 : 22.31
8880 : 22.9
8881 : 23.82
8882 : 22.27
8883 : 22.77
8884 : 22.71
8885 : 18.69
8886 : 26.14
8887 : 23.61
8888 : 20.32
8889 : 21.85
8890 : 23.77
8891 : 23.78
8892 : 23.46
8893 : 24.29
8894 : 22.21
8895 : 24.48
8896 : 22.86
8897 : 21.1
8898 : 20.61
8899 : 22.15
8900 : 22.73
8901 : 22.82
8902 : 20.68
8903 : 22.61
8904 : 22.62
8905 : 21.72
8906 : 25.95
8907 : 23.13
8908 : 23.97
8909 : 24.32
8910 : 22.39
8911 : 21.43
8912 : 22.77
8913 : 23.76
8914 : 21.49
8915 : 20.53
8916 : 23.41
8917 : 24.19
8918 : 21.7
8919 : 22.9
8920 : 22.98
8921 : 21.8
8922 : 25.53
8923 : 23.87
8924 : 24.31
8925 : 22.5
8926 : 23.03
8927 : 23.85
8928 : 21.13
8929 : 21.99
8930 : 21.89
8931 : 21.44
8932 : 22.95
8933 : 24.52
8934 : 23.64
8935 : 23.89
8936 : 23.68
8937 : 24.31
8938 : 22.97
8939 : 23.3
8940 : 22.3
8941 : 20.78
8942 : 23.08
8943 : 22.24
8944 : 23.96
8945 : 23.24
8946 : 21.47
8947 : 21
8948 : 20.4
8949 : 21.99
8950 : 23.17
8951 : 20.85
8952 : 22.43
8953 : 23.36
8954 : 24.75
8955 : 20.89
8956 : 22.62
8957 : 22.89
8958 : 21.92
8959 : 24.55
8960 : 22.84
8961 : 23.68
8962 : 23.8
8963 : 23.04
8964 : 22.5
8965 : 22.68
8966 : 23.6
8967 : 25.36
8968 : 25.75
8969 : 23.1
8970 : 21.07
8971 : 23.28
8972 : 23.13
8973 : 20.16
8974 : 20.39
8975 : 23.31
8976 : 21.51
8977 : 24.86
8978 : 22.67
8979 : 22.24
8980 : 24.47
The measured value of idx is 1.0 AA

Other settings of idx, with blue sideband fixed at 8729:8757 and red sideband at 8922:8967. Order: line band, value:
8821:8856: -0.95 AA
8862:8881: 0.67 AA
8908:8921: 0.09 AA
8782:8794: -0.80 AA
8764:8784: -1.39 AA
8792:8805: 0.15 AA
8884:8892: 0.05 AA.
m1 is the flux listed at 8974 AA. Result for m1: 20.39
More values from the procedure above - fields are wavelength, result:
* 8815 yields 24.56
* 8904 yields 22.62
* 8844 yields 22.32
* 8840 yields 17.78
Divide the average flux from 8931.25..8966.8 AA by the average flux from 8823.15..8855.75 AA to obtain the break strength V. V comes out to 0.98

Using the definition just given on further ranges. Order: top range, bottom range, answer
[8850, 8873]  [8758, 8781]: 0.95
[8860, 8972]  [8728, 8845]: 0.98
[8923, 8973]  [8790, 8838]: 0.99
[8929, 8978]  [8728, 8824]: 0.98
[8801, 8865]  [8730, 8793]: 0.99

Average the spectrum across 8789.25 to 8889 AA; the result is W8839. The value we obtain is 22.9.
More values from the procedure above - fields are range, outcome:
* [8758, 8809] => 23.6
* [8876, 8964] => 22.8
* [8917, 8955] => 22.8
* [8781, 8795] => 24.1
